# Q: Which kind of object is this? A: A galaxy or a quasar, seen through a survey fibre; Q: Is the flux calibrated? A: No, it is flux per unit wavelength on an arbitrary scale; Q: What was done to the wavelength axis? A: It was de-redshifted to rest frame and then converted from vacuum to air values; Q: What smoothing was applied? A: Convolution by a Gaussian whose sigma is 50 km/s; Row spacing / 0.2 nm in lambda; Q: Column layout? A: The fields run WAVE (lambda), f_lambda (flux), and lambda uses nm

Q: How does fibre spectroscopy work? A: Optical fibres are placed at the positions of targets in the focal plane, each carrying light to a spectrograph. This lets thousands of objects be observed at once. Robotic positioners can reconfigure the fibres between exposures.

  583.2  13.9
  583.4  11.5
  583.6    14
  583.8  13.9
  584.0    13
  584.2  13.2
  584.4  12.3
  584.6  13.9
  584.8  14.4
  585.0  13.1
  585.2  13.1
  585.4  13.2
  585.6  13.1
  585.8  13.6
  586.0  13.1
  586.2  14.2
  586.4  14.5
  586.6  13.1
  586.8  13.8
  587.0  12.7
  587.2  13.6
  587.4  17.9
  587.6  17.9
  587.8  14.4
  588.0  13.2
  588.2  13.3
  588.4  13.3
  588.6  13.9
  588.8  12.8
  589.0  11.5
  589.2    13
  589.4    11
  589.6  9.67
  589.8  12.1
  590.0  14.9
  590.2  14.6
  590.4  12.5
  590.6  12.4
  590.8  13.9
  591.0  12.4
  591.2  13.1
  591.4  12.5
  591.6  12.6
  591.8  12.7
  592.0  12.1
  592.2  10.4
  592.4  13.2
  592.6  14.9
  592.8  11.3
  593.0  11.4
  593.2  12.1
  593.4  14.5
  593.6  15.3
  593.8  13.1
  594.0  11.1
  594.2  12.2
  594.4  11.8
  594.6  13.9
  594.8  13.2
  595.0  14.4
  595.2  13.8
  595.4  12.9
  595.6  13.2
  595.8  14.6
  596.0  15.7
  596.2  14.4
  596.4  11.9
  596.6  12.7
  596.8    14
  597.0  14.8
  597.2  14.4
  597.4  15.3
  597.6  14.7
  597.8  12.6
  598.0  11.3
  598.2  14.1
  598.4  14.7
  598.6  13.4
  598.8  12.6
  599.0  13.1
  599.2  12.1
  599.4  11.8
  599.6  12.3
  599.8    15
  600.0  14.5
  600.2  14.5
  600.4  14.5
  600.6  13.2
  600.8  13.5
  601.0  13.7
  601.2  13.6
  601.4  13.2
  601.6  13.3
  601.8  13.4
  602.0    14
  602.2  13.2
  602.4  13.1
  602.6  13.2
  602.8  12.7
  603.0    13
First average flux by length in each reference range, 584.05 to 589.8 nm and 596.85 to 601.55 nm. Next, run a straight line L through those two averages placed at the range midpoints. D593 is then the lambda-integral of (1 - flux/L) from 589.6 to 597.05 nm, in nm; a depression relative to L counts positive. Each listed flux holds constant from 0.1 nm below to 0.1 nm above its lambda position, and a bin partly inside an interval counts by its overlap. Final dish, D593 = 0.24 nm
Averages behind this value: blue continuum 13.4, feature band 13.1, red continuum 13.6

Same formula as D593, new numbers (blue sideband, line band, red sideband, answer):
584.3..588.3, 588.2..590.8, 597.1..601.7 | 0.209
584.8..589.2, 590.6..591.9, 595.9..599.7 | 0.078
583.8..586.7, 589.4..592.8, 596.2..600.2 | 0.203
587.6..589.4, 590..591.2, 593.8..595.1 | -0.015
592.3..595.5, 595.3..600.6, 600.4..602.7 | -0.152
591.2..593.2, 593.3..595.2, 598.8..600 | -0.116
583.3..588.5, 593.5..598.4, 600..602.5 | 0.033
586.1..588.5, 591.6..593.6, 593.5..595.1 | 0.113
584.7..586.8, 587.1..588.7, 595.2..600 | -0.134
